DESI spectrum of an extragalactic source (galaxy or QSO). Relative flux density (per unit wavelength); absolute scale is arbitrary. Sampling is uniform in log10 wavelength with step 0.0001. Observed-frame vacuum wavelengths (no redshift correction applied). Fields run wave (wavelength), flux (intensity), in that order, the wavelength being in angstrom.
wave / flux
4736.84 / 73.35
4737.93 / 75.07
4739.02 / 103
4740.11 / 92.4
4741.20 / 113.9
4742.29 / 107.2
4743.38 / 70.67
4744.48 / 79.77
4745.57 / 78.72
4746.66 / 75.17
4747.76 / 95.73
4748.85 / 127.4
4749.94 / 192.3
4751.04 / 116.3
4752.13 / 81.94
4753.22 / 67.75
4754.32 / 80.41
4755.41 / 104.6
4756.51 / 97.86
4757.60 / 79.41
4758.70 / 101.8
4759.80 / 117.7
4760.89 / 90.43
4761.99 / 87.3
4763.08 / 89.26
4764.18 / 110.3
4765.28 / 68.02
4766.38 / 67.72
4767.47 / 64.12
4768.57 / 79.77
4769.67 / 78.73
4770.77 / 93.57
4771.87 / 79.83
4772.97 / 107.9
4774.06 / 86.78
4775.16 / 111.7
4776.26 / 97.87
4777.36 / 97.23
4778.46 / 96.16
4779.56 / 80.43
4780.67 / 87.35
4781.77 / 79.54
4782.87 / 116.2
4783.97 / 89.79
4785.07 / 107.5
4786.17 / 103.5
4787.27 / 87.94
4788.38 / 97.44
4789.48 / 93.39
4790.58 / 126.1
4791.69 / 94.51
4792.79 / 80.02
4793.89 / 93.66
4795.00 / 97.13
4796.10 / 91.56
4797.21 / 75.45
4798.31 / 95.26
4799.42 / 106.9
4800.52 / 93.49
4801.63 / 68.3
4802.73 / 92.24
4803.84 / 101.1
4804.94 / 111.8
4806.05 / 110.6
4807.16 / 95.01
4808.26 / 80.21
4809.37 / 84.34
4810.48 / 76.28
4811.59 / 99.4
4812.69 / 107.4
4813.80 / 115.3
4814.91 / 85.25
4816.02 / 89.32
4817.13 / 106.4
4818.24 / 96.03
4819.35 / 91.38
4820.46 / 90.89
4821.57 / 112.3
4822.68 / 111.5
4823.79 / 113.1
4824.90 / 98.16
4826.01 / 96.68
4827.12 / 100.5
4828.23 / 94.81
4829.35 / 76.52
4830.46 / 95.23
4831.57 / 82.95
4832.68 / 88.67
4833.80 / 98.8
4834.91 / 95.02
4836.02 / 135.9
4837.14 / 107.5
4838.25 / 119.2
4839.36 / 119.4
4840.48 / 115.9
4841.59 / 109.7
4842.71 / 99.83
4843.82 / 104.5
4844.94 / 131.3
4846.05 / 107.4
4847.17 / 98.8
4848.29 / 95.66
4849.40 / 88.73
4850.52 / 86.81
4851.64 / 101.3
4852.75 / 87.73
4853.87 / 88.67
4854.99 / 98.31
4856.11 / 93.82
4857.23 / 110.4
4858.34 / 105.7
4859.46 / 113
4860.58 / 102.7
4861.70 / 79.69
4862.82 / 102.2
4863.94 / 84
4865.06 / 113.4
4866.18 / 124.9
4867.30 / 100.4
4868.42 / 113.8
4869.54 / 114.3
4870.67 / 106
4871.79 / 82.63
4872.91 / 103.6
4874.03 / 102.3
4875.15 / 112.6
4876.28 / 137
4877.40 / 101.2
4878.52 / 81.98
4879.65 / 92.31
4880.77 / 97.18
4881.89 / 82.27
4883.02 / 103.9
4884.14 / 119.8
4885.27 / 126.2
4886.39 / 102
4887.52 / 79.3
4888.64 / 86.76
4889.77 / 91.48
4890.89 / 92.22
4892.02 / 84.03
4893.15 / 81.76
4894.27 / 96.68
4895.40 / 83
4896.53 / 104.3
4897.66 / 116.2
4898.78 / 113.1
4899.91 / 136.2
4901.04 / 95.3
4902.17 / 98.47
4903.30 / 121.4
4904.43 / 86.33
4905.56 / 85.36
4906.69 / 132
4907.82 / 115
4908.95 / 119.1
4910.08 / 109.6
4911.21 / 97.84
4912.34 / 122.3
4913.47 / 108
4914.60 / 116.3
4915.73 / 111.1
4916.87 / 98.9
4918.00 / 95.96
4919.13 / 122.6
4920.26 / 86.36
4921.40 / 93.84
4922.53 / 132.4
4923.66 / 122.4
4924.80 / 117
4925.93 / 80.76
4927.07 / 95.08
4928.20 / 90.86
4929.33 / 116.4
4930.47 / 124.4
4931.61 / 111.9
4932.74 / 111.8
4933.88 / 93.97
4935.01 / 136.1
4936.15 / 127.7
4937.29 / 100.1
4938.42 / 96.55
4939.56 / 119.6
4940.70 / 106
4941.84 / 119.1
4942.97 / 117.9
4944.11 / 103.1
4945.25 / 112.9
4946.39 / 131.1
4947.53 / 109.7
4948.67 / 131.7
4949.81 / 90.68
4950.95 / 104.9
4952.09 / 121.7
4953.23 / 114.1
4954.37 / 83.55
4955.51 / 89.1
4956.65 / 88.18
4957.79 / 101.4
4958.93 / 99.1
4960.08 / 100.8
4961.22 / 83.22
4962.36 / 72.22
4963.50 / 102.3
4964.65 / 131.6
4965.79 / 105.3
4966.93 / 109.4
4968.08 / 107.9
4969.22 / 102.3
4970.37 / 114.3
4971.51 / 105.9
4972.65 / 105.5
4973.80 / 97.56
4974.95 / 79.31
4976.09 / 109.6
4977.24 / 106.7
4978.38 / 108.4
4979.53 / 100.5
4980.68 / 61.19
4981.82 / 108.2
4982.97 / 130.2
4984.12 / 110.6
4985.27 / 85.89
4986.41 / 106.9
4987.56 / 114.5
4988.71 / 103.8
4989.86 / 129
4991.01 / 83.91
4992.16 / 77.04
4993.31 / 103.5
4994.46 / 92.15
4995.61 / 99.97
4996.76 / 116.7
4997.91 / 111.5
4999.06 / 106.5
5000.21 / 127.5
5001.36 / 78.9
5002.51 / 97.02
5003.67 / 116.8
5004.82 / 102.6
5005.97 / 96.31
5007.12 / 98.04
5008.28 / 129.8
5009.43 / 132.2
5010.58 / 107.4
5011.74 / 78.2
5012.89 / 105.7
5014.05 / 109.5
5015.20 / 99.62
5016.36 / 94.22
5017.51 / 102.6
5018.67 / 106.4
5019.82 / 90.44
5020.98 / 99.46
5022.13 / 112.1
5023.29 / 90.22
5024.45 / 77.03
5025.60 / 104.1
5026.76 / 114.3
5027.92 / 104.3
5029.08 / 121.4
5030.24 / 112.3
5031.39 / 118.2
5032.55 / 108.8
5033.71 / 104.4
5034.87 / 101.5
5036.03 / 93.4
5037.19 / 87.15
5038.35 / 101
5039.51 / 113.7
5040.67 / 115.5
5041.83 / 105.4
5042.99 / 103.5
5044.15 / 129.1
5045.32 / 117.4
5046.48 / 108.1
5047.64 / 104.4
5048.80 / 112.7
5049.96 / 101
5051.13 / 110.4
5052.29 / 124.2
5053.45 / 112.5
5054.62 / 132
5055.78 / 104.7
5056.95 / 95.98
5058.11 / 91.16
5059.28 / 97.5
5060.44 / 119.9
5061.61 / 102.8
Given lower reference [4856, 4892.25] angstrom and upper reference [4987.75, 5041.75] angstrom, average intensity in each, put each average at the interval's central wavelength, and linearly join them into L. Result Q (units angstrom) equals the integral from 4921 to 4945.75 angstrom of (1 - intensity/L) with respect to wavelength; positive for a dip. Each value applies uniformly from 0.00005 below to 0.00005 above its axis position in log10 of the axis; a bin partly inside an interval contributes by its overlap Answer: -1.93 angstrom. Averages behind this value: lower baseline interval 102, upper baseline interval 104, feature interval 111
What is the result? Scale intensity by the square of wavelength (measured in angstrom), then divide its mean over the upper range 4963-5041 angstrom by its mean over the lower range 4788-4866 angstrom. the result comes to 1.1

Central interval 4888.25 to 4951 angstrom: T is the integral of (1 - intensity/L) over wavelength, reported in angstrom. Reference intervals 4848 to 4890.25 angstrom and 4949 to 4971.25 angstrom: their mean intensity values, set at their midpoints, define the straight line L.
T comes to -3.9 angstrom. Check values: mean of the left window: 100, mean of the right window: 102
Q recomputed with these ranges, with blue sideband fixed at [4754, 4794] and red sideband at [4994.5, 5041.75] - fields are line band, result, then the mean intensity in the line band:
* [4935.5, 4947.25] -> -1.5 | 113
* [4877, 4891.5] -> 0.2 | 96.6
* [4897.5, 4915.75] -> -2.1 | 111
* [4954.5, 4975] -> 0.4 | 99.9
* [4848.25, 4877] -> -1.5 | 102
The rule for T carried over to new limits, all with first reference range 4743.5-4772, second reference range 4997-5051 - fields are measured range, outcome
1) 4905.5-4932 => -2.3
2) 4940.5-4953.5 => -1.5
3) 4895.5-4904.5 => -0.8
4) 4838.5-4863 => -1.3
